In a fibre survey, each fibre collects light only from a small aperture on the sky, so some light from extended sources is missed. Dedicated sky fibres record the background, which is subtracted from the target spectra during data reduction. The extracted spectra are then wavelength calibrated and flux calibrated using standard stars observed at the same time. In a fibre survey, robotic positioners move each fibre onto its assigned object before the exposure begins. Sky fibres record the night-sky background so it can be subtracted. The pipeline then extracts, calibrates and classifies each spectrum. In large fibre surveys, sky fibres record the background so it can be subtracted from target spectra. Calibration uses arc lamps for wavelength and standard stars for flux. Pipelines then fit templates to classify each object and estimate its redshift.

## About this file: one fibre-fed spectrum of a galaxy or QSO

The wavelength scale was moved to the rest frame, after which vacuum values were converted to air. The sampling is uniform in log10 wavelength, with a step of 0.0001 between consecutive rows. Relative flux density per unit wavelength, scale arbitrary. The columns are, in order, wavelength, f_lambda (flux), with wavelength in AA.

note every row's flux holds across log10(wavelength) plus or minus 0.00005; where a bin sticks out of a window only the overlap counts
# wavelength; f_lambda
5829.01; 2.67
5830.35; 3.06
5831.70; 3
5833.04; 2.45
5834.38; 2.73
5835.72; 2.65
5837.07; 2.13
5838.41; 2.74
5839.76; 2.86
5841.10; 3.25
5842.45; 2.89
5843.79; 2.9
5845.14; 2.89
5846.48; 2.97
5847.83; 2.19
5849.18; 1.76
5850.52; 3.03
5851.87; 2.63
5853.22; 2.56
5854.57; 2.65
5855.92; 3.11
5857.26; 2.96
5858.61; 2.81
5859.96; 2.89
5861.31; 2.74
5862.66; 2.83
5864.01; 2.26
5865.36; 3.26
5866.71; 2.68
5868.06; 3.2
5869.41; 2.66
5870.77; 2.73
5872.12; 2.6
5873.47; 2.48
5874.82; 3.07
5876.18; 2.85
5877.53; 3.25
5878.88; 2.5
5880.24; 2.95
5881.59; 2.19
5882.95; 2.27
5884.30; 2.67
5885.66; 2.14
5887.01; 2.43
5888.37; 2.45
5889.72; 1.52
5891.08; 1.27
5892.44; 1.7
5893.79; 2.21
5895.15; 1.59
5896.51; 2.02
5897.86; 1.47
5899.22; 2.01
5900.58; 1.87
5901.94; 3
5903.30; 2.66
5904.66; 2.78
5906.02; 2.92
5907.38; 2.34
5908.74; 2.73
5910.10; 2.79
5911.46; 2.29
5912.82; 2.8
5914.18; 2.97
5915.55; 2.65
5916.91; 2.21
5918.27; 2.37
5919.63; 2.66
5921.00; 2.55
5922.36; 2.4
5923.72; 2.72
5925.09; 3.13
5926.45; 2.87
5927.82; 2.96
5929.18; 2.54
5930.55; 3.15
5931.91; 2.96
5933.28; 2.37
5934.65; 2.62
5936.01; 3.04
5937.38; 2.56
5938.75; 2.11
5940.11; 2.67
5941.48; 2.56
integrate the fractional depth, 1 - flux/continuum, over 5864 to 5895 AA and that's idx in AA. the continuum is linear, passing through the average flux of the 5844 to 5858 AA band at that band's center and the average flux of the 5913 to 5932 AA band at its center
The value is 2.5 AA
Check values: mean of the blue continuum 2.68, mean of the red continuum 2.72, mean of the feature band 2.48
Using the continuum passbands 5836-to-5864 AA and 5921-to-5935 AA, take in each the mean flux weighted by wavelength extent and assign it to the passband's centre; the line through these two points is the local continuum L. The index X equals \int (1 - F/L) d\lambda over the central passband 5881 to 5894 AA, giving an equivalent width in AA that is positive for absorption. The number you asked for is 3.2 AA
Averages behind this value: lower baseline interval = 2.73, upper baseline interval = 2.76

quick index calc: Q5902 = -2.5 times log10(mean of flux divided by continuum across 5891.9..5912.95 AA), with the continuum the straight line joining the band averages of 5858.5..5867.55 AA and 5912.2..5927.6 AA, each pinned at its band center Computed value 0.169 mag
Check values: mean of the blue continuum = 2.79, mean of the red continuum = 2.67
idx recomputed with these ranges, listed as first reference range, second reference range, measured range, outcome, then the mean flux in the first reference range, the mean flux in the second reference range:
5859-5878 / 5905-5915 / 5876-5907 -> 5.2 AA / 2.82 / 2.69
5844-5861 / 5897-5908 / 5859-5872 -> -0.9 AA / 2.71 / 2.38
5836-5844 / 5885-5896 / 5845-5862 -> -1.1 AA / 2.78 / 1.92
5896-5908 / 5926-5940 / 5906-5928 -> -1.1 AA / 2.35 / 2.71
